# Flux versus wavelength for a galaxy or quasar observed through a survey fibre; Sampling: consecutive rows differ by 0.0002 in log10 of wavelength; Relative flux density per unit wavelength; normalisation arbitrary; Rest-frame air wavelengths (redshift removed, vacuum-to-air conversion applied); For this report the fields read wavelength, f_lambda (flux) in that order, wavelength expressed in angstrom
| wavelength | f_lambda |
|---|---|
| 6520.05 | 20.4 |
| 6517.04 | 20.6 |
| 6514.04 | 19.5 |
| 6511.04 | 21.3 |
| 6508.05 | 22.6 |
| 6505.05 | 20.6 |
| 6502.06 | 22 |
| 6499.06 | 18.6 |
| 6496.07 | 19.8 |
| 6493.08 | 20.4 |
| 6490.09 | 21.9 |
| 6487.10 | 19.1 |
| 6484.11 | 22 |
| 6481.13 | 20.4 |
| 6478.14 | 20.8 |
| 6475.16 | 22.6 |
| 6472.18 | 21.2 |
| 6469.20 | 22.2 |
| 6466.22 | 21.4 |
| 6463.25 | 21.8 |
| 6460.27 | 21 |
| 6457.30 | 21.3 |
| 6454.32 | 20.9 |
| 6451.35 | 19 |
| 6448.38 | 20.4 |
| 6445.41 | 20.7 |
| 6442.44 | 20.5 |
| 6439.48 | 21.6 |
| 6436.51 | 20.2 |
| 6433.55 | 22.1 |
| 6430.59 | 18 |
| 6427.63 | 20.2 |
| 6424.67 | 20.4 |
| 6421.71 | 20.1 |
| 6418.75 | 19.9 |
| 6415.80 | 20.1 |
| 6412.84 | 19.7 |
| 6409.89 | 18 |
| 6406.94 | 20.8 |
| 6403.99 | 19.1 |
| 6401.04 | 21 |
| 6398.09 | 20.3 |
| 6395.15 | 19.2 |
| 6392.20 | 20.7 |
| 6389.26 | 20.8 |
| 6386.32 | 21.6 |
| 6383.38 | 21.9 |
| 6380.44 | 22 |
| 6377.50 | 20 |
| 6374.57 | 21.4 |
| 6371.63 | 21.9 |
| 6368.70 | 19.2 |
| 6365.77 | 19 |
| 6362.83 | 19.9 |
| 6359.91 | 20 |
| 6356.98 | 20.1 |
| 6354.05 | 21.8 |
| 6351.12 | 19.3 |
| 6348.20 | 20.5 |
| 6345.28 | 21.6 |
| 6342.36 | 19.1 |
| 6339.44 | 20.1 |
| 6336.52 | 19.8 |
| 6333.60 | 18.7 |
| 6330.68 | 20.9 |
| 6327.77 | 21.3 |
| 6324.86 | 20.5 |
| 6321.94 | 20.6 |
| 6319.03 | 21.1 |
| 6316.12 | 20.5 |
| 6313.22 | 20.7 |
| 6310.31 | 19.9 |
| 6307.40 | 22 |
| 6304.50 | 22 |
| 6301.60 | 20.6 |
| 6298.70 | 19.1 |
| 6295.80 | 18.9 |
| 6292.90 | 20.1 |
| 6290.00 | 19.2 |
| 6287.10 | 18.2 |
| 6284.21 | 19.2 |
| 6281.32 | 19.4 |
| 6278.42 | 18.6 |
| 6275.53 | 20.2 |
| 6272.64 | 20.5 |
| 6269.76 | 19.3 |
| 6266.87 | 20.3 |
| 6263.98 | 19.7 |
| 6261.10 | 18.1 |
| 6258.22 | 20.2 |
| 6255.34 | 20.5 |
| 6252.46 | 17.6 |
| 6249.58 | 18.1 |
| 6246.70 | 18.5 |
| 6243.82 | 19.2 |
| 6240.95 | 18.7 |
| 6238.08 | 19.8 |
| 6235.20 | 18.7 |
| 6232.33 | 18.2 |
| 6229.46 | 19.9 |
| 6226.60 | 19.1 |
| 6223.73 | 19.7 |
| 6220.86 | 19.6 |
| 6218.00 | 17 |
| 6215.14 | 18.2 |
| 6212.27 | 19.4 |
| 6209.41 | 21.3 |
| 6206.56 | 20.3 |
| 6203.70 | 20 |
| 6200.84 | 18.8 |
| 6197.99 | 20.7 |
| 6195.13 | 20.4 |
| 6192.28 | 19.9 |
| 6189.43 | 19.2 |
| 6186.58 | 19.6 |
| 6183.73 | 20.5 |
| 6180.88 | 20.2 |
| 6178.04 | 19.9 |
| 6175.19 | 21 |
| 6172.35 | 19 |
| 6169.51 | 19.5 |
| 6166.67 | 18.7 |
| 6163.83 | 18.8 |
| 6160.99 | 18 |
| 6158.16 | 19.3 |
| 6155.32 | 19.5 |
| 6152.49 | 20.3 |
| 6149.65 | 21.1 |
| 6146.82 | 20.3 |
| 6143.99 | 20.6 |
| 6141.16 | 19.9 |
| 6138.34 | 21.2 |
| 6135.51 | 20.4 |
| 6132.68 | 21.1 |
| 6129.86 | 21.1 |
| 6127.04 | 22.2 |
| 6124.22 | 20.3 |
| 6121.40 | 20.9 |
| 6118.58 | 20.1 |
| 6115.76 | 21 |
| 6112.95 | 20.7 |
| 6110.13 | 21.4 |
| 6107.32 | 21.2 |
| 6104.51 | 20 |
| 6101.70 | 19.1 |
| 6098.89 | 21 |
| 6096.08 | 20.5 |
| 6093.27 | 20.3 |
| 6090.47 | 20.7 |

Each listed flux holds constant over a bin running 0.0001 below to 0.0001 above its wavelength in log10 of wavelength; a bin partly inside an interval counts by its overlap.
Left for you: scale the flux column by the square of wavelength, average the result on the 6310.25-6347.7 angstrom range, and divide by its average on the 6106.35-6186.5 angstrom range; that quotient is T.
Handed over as 1.1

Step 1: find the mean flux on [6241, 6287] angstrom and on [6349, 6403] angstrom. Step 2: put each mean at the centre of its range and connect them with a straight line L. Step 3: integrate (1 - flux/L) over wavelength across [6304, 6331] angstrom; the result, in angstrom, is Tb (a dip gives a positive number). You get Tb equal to -1.42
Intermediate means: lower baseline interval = 19.2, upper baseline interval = 20.5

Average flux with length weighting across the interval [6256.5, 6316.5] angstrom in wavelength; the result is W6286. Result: 19.8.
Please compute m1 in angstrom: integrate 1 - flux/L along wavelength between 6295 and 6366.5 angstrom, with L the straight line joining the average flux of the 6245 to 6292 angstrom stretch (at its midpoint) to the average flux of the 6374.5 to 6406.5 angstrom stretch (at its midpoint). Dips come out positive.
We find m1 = -1.32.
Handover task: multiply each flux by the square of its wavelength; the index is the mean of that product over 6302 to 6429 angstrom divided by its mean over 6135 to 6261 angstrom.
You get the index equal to 1.1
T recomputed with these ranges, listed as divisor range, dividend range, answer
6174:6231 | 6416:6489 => 1.14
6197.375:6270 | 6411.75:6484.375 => 1.15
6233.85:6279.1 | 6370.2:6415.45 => 1.11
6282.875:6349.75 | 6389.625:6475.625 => 1.05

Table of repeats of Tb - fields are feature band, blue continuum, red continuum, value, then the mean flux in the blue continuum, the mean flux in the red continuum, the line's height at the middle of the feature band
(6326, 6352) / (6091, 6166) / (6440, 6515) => 0.7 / 20.4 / 20.9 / 20.7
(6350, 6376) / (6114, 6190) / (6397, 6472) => 0.1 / 20.1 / 20.4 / 20.4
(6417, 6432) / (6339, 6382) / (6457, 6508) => 0.7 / 20.4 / 21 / 20.7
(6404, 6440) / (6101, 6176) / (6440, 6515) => 1.4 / 20.3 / 20.9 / 20.8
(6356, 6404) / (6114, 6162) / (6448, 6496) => 0.8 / 20.5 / 21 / 20.9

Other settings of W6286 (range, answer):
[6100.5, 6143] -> 20.7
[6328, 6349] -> 20.2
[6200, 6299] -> 19.2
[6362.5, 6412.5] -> 20.4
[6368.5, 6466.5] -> 20.5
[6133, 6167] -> 19.9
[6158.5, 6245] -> 19.4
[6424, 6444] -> 20.4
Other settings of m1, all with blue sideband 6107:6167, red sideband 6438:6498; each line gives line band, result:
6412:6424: 0.5 angstrom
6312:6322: 0.0 angstrom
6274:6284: 0.6 angstrom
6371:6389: -0.5 angstrom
